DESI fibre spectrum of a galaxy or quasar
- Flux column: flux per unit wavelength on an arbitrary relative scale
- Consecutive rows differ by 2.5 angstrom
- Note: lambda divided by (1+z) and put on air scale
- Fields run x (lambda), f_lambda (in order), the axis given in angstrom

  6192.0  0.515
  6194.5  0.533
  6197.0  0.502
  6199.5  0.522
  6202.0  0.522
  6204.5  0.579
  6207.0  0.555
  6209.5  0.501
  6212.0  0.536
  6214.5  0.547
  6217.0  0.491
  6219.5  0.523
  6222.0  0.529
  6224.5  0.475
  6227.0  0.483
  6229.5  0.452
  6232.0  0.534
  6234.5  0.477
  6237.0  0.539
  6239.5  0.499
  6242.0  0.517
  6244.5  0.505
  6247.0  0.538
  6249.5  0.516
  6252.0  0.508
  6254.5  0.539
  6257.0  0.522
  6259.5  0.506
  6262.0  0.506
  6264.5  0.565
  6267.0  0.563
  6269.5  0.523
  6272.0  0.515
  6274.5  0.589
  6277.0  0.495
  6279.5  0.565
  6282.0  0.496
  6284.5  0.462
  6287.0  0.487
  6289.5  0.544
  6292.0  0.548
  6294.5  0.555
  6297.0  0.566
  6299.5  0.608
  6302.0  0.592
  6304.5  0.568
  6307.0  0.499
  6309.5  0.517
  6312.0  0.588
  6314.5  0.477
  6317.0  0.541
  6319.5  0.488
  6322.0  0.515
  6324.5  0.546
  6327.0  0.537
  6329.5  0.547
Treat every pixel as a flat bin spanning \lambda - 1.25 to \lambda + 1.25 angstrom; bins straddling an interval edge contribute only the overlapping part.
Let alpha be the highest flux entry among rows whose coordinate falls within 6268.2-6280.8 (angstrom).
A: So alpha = 0.589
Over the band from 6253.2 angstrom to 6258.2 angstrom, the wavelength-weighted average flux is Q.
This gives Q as 0.53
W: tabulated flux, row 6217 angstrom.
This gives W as 0.491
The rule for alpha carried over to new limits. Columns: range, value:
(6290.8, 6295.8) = 0.555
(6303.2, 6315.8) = 0.588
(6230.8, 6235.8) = 0.534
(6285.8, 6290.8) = 0.544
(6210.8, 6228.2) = 0.547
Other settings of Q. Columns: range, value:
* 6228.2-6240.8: 0.5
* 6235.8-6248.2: 0.519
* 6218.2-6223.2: 0.526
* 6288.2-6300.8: 0.564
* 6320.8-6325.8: 0.531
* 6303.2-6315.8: 0.53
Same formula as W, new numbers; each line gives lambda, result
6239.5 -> 0.499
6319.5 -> 0.488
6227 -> 0.483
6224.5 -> 0.475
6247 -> 0.538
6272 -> 0.515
